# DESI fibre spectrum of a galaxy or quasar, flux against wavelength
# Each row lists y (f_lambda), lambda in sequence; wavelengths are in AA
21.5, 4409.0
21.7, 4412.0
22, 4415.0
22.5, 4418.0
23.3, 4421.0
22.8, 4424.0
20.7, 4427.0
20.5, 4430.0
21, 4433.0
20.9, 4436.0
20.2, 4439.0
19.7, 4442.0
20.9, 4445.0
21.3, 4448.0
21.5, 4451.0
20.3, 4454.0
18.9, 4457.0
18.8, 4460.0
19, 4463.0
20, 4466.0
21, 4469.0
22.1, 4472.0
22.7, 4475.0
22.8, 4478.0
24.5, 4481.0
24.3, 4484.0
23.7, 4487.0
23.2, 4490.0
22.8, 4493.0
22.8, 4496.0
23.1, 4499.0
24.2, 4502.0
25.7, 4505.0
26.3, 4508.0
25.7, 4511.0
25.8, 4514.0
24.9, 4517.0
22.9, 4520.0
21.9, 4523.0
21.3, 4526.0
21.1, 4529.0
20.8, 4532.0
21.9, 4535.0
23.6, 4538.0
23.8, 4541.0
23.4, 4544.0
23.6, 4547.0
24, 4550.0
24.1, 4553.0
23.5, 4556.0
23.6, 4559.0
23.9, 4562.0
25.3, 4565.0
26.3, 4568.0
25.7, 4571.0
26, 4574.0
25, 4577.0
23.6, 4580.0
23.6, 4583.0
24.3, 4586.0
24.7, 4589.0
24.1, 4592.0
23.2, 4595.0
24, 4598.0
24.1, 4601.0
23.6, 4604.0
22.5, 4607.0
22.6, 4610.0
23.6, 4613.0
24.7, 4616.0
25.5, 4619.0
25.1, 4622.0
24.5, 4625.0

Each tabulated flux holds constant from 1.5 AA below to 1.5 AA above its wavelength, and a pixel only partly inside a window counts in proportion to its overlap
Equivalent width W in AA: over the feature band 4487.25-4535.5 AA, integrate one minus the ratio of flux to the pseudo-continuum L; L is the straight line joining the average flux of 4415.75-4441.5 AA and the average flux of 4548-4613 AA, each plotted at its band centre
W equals -1.1 AA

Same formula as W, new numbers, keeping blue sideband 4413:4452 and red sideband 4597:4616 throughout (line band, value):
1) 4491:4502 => -0.5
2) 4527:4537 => 0.5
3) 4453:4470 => 1.6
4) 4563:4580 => -1.8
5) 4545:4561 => -0.7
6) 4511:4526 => -0.9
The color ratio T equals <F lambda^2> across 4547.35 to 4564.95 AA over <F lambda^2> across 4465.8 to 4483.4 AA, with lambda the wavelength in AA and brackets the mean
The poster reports 1.10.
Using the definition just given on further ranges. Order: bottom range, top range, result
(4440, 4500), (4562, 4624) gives 1.19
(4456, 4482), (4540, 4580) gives 1.21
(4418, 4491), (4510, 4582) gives 1.16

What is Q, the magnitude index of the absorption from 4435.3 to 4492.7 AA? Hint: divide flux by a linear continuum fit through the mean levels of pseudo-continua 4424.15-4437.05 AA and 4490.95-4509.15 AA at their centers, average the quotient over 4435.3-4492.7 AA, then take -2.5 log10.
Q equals 0.05 mag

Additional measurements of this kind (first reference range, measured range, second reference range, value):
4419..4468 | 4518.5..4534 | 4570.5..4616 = 0.044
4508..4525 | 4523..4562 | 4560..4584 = 0.079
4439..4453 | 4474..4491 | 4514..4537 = -0.099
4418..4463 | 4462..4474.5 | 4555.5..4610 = 0.036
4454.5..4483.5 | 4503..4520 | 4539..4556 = -0.128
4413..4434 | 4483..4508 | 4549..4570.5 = -0.030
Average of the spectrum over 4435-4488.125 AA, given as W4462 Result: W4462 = 21.2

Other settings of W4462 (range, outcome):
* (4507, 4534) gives 23.3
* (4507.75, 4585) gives 23.9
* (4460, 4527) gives 23.1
